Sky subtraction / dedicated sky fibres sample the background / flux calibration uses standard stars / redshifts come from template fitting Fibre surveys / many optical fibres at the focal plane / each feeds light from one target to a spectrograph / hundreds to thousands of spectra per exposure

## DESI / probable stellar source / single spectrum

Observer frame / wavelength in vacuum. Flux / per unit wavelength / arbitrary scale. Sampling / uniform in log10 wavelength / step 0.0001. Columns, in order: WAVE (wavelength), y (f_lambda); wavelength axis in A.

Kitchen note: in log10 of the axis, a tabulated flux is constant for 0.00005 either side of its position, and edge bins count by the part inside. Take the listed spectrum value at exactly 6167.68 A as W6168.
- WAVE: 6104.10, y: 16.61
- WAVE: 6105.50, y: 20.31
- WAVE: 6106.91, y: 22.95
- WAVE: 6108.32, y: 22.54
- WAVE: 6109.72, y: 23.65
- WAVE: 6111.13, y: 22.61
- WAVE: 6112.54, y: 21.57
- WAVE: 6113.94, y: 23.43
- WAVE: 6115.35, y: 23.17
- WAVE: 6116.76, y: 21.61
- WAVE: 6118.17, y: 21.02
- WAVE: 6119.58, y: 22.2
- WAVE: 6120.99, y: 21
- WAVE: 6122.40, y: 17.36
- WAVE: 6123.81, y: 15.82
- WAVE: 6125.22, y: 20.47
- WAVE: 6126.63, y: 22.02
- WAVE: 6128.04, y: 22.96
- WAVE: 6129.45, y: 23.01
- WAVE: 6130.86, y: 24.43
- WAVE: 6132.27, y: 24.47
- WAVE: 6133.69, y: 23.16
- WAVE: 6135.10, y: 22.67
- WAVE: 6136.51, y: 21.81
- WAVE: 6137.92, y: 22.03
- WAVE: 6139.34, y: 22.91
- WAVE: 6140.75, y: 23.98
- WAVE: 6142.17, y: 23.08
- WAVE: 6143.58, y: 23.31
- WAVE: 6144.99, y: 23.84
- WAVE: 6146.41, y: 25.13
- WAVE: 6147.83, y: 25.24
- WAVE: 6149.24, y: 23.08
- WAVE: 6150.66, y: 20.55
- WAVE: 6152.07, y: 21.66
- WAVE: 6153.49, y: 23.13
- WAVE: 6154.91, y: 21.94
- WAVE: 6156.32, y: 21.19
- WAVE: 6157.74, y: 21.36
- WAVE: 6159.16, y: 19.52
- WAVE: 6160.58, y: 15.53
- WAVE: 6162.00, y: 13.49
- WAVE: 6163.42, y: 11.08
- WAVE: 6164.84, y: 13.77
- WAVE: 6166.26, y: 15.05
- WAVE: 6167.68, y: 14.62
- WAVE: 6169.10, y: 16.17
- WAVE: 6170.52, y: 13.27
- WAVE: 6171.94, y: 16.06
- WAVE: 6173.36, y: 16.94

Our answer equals 14.62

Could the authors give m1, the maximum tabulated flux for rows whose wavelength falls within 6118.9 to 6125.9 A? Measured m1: 22.2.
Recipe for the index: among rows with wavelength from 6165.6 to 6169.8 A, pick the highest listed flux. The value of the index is 16.17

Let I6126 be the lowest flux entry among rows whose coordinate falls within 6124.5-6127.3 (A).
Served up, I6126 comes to 20.47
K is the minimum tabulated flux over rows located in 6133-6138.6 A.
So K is 21.81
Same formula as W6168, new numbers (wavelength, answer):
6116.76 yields 21.61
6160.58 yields 15.53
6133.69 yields 23.16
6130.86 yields 24.43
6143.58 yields 23.31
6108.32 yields 22.54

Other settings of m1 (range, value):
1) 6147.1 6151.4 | 25.24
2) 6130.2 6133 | 24.47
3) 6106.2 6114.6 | 23.65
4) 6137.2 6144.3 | 23.98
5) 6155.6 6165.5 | 21.36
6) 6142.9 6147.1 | 25.13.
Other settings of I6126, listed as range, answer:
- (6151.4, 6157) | 21.19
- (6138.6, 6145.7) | 22.91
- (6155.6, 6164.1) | 11.08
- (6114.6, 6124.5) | 15.82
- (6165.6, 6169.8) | 14.62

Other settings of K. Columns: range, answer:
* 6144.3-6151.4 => 20.55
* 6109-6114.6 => 21.57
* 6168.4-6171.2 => 13.27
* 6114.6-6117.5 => 21.61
